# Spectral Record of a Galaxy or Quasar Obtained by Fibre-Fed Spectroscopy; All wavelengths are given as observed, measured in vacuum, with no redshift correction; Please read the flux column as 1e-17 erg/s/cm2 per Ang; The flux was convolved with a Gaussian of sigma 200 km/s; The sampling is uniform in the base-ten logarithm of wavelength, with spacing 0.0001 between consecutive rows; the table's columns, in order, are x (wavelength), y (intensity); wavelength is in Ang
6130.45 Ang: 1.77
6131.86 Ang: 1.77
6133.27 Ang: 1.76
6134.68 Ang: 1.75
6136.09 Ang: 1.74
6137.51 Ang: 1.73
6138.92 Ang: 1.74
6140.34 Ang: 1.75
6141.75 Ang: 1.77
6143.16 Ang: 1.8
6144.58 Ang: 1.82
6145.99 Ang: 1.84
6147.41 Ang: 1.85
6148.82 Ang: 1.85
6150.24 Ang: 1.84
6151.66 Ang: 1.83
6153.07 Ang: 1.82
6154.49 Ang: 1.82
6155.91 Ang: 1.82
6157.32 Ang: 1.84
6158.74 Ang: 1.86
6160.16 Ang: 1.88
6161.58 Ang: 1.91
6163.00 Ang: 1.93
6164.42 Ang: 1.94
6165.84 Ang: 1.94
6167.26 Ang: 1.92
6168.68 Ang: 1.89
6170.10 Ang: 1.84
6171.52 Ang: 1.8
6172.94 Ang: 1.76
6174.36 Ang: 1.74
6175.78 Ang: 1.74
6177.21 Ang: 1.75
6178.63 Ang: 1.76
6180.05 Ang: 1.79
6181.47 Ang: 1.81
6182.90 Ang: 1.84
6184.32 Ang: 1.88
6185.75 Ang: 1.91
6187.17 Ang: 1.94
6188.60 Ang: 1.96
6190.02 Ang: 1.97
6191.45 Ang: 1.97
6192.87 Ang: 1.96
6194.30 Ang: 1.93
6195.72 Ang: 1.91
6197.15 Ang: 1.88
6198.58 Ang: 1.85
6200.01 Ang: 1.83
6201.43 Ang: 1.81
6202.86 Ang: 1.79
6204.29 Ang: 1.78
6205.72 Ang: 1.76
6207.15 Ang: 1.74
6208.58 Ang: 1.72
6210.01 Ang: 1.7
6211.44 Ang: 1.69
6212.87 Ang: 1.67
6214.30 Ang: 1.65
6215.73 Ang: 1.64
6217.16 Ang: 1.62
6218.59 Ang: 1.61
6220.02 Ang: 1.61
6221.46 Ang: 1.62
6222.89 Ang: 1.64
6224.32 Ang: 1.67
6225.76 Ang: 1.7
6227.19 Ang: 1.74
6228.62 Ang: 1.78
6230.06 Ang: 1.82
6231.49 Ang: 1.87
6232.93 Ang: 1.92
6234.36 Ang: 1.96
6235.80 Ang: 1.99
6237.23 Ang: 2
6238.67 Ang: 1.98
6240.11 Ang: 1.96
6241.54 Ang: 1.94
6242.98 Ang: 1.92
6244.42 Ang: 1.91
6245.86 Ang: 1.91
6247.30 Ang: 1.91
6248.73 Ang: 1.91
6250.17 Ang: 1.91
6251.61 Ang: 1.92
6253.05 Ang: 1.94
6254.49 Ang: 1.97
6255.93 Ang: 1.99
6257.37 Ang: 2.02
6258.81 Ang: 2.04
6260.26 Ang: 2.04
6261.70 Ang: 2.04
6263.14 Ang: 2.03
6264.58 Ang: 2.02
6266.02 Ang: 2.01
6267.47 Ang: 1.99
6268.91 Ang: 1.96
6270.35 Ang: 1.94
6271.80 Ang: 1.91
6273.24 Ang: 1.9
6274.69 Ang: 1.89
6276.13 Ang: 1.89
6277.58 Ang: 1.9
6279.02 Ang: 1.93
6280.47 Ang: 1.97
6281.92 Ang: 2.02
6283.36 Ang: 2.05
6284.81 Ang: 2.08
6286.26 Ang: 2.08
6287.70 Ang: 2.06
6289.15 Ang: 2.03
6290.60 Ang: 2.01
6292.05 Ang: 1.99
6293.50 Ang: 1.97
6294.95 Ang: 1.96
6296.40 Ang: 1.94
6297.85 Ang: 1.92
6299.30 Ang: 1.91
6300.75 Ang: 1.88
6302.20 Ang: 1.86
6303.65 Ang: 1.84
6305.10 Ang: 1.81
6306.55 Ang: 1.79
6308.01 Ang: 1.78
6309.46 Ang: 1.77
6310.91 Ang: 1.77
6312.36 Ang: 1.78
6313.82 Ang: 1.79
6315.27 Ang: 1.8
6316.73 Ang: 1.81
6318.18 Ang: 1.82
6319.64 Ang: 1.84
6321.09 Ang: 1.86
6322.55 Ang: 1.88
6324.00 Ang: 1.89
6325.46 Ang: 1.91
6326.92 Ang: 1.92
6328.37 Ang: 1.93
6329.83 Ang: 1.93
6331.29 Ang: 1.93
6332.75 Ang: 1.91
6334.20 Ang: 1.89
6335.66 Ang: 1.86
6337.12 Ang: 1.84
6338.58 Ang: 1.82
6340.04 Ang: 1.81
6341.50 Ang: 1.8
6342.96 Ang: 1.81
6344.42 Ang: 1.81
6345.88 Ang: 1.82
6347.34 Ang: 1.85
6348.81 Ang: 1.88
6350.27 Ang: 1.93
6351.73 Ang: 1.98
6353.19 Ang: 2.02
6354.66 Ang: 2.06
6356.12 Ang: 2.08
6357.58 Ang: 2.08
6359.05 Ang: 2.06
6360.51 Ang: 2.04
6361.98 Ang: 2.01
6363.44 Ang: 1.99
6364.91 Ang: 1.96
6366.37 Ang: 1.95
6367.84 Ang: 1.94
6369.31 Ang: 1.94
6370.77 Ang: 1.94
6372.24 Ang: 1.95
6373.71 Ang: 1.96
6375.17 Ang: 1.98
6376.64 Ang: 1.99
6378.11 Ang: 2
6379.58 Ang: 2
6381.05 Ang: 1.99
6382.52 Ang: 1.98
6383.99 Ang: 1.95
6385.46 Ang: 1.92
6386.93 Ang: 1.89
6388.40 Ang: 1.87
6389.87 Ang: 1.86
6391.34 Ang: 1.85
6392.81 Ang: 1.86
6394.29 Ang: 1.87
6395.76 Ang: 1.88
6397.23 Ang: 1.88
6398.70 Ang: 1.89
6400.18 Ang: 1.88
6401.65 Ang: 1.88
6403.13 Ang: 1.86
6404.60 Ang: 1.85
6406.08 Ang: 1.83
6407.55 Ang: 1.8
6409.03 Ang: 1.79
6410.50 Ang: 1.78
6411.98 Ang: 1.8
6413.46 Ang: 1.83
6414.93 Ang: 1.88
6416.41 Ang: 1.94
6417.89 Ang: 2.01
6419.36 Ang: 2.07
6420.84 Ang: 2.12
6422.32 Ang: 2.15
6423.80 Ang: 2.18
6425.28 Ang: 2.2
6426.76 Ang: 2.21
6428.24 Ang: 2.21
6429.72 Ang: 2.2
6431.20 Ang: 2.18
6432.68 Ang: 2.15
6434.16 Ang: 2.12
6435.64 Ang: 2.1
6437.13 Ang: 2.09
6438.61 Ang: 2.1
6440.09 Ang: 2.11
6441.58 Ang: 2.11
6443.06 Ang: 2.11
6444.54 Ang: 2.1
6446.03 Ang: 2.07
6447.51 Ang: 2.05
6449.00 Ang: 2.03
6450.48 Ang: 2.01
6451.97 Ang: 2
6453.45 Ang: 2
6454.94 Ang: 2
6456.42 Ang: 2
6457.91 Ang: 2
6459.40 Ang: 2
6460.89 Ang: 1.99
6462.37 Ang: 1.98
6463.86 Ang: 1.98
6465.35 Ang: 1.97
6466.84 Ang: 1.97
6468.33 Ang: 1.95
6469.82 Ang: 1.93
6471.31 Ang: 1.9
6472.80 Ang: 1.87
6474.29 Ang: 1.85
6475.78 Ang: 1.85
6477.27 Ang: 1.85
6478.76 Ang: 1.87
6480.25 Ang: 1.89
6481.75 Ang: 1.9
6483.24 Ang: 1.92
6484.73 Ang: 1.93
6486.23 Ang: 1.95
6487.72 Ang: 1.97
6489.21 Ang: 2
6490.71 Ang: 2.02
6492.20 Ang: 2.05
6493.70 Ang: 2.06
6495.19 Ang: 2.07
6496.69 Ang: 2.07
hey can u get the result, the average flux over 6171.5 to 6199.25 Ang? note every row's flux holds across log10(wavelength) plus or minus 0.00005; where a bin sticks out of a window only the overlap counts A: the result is 1.86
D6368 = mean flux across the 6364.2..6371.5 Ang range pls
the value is 1.95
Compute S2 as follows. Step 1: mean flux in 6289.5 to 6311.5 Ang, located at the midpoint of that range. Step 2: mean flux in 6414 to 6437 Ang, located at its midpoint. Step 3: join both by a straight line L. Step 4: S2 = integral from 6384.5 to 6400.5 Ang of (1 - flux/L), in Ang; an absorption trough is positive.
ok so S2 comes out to 1.35 Ang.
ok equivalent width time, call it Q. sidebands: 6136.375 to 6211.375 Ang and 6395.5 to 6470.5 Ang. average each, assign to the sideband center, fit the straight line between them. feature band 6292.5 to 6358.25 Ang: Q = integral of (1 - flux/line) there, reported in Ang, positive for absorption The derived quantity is 1.89 Ang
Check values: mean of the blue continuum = 1.83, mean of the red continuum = 2.01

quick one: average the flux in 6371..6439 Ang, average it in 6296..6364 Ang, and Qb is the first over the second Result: 1.05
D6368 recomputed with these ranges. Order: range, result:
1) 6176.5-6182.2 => 1.78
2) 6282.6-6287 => 2.07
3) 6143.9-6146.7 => 1.83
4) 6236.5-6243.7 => 1.96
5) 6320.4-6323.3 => 1.87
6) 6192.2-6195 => 1.94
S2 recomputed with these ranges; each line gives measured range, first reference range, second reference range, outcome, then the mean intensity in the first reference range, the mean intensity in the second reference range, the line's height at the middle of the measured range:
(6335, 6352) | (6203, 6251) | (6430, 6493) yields 0.45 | 1.8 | 2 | 1.9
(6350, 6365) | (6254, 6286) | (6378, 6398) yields -0.73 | 1.98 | 1.91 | 1.93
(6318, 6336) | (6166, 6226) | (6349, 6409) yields 0.03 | 1.79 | 1.94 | 1.9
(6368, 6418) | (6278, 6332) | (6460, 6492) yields 0.55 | 1.91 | 1.93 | 1.92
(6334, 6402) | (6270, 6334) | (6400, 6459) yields 1.36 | 1.91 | 2.02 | 1.97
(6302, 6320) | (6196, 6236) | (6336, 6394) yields 0.63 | 1.75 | 1.93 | 1.87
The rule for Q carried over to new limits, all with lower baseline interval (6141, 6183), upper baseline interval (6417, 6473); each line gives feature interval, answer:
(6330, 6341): 0.6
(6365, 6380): 0.3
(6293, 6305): 0.2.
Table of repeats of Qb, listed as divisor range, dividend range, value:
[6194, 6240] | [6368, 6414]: 1.07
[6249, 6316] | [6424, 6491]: 1.04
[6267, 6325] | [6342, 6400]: 1.02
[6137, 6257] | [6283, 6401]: 1.04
